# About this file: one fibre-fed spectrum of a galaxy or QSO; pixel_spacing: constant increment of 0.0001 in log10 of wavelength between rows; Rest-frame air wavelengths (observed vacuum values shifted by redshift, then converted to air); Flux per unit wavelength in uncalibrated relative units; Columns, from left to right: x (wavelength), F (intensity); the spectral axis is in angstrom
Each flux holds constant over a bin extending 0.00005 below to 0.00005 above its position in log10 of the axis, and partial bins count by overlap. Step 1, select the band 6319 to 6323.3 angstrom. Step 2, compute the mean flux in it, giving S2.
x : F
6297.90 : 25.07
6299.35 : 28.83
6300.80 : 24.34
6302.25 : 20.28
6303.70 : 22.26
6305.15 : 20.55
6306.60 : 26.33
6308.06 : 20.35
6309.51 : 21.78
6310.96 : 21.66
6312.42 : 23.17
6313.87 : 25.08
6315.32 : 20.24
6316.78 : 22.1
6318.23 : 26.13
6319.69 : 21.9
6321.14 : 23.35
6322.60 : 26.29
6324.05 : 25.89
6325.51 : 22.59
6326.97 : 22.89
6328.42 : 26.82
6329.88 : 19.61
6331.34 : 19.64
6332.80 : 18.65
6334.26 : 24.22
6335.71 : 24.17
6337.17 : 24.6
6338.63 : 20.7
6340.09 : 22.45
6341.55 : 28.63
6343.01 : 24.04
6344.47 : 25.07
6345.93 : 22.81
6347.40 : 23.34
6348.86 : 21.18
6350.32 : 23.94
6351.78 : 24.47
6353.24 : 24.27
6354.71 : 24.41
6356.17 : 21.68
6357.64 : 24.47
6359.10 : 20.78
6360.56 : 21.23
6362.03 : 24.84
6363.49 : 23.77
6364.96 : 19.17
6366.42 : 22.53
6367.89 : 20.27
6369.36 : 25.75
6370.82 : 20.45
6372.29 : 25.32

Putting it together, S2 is 23.9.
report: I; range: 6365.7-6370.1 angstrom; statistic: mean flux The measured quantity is 22.8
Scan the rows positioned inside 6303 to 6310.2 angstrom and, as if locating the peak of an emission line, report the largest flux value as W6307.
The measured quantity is 26.33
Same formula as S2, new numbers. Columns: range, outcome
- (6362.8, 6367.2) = 21.8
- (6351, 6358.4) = 23.8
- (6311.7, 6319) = 23.3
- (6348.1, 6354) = 23.5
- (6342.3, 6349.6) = 23.3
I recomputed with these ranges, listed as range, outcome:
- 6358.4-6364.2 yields 22.7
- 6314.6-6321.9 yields 22.7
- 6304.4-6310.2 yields 22.3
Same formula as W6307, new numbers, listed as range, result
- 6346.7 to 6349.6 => 23.34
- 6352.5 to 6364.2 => 24.84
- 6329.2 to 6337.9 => 24.6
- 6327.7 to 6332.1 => 26.82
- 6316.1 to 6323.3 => 26.29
